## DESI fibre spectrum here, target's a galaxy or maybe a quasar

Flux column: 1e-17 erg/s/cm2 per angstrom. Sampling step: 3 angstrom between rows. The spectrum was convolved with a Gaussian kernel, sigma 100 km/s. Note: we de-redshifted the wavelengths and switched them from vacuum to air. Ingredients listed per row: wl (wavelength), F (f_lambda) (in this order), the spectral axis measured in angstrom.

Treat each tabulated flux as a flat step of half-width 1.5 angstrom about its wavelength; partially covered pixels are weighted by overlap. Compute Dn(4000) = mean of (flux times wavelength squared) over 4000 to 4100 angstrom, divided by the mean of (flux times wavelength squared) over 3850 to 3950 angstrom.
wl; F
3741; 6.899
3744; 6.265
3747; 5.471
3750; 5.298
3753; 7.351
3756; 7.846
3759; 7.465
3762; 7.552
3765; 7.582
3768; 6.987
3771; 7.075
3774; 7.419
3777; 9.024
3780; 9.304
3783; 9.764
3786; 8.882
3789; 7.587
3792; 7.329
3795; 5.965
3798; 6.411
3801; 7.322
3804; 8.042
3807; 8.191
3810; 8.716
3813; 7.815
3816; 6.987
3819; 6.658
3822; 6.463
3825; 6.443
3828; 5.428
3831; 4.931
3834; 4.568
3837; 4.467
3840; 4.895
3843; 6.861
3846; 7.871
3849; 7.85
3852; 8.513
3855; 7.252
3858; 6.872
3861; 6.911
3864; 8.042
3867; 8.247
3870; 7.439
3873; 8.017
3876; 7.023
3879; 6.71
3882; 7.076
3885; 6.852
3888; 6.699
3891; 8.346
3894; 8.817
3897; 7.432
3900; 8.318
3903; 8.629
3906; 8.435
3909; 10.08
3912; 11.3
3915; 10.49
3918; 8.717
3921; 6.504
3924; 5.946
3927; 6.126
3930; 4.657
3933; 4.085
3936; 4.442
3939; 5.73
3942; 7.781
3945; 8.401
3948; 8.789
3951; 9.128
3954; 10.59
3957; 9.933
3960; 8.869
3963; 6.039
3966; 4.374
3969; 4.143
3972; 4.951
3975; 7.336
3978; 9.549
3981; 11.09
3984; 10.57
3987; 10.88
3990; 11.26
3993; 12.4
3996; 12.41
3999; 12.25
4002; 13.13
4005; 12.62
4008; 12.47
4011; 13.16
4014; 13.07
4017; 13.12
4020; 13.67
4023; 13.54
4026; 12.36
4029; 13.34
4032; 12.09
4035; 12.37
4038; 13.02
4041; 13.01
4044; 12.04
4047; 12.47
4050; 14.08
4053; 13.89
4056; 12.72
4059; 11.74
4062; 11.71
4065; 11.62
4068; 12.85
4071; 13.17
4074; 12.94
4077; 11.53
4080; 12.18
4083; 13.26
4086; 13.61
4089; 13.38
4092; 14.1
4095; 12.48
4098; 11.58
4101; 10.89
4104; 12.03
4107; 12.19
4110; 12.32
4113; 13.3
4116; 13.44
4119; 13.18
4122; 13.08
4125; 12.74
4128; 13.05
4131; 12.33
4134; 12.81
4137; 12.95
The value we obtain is 1.8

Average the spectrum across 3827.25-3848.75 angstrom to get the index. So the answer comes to 5.71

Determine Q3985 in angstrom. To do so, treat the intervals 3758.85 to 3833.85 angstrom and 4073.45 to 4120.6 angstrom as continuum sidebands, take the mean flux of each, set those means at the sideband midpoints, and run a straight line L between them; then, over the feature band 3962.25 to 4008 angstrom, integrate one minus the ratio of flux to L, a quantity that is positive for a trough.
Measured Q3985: 4.50 angstrom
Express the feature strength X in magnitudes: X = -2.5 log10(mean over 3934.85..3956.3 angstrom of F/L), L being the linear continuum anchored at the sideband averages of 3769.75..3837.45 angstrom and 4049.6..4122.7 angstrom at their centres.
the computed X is 0.24 mag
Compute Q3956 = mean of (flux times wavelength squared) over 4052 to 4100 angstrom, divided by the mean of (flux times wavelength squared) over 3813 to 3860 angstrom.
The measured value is 2.21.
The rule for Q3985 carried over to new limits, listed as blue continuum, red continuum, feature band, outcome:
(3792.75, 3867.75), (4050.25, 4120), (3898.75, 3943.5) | 7.28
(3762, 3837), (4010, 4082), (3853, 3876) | 3.07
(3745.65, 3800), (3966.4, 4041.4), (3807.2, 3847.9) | 9.62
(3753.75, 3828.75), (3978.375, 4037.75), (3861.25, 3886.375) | 5.28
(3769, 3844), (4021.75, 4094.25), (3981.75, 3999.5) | -0.49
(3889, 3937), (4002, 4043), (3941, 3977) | 8.16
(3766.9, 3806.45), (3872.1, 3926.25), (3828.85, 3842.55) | 5.19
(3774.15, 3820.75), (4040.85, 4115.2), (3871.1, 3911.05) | 6.45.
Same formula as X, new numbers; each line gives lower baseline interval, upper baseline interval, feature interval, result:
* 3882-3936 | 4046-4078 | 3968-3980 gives 0.40 mag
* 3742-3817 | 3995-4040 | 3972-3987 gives 0.28 mag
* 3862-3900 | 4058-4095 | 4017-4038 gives -0.14 mag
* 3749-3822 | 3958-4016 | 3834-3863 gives 0.24 mag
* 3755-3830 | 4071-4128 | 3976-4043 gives -0.10 mag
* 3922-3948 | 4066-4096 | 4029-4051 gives -0.16 mag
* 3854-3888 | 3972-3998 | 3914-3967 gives 0.26 mag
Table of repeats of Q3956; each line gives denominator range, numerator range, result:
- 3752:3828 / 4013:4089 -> 1.93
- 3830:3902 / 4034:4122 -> 1.98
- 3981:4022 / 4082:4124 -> 1.09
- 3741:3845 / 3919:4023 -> 1.44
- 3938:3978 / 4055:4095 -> 1.79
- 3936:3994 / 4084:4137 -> 1.63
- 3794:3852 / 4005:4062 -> 2.14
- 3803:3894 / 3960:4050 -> 1.72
